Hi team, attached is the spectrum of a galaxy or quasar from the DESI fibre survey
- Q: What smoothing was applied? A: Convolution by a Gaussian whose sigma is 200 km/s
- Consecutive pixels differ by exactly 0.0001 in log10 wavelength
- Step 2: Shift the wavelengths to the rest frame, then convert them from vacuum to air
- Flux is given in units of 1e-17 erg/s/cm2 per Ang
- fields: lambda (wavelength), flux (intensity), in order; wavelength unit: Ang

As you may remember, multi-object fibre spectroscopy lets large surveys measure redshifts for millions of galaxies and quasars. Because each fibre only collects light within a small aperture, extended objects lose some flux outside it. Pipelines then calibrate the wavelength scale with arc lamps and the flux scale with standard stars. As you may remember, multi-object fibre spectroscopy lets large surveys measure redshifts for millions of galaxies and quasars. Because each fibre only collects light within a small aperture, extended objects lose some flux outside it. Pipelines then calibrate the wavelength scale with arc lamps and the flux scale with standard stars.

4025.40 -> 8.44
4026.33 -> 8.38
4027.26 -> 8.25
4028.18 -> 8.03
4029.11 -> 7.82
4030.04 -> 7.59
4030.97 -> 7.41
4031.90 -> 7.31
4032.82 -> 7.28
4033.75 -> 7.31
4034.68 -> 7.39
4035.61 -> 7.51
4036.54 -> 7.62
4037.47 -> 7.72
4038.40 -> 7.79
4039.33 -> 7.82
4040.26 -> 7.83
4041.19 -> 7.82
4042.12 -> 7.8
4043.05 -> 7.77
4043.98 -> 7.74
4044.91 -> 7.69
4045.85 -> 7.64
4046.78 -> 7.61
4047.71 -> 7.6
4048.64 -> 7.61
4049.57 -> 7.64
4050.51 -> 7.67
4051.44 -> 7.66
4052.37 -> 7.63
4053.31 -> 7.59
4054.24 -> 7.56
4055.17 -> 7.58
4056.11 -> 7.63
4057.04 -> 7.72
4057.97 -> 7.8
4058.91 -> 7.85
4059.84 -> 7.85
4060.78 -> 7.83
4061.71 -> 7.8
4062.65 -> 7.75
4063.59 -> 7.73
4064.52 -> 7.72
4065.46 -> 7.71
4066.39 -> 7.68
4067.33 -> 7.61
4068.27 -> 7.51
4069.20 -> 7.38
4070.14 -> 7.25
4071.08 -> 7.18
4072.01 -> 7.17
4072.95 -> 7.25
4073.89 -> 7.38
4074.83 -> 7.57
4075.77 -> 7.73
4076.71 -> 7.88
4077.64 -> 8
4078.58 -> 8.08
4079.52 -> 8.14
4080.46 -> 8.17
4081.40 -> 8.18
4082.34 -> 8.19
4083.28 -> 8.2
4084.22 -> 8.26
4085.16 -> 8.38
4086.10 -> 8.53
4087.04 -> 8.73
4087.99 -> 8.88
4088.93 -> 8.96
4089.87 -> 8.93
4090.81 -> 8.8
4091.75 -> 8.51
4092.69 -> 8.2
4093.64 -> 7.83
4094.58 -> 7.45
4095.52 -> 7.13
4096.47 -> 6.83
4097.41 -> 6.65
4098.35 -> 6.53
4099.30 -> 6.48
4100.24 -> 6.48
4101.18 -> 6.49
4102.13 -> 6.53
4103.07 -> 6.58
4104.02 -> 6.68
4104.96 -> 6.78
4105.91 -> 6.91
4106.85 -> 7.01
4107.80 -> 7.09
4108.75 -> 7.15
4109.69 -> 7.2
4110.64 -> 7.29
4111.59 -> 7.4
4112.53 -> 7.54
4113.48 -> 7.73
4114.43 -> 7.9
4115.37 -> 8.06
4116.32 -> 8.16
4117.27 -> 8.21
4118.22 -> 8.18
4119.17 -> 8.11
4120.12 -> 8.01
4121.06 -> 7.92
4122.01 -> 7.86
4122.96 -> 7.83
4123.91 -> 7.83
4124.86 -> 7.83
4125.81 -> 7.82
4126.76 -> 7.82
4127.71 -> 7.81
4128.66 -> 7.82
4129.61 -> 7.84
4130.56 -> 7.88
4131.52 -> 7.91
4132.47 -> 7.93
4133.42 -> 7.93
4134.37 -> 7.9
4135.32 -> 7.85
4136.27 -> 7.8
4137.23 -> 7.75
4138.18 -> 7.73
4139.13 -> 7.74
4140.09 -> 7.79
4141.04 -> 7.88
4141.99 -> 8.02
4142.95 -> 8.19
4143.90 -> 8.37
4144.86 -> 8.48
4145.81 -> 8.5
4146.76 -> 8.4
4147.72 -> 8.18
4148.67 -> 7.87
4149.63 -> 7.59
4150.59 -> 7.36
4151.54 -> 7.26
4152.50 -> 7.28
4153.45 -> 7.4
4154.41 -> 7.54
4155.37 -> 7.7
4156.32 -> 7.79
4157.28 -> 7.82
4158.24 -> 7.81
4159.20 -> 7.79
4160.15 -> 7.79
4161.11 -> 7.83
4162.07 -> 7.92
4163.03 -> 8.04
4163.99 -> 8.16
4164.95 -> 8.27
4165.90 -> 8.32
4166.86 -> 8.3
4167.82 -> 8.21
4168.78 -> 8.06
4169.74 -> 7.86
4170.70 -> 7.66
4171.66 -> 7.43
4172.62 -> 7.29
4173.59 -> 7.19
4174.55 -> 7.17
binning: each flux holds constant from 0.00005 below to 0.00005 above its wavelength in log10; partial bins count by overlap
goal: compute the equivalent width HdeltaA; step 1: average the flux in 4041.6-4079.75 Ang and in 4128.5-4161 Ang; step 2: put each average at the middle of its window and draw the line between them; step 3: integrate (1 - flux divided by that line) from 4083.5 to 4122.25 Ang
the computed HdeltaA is 0.7 Ang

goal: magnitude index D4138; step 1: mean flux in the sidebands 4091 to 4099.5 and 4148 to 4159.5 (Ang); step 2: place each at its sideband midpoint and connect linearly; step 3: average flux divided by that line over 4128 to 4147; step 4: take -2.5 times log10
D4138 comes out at -0.06 mag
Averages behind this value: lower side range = 7.36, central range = 7.98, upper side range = 7.61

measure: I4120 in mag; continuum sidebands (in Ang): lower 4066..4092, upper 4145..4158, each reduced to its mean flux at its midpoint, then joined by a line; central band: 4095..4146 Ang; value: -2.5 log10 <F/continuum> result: 0.04 mag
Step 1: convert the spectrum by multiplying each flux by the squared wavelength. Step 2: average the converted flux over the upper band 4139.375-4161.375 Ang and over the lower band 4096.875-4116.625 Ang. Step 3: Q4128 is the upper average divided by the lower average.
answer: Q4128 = 1.1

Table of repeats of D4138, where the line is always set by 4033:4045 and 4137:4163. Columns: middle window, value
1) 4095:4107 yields 0.16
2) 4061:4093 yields -0.04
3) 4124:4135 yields -0.01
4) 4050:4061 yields 0.00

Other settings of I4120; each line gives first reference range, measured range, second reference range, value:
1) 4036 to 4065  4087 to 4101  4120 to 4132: 0.01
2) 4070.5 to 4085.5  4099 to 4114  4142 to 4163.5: 0.13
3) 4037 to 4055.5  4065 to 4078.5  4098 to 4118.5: -0.01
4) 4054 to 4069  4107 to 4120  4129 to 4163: 0.02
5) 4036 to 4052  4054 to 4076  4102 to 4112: -0.02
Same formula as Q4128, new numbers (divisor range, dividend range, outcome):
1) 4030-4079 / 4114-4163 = 1.08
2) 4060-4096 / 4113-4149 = 1.03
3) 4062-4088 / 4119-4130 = 1.03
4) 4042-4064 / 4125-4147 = 1.08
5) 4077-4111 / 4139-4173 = 1.07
